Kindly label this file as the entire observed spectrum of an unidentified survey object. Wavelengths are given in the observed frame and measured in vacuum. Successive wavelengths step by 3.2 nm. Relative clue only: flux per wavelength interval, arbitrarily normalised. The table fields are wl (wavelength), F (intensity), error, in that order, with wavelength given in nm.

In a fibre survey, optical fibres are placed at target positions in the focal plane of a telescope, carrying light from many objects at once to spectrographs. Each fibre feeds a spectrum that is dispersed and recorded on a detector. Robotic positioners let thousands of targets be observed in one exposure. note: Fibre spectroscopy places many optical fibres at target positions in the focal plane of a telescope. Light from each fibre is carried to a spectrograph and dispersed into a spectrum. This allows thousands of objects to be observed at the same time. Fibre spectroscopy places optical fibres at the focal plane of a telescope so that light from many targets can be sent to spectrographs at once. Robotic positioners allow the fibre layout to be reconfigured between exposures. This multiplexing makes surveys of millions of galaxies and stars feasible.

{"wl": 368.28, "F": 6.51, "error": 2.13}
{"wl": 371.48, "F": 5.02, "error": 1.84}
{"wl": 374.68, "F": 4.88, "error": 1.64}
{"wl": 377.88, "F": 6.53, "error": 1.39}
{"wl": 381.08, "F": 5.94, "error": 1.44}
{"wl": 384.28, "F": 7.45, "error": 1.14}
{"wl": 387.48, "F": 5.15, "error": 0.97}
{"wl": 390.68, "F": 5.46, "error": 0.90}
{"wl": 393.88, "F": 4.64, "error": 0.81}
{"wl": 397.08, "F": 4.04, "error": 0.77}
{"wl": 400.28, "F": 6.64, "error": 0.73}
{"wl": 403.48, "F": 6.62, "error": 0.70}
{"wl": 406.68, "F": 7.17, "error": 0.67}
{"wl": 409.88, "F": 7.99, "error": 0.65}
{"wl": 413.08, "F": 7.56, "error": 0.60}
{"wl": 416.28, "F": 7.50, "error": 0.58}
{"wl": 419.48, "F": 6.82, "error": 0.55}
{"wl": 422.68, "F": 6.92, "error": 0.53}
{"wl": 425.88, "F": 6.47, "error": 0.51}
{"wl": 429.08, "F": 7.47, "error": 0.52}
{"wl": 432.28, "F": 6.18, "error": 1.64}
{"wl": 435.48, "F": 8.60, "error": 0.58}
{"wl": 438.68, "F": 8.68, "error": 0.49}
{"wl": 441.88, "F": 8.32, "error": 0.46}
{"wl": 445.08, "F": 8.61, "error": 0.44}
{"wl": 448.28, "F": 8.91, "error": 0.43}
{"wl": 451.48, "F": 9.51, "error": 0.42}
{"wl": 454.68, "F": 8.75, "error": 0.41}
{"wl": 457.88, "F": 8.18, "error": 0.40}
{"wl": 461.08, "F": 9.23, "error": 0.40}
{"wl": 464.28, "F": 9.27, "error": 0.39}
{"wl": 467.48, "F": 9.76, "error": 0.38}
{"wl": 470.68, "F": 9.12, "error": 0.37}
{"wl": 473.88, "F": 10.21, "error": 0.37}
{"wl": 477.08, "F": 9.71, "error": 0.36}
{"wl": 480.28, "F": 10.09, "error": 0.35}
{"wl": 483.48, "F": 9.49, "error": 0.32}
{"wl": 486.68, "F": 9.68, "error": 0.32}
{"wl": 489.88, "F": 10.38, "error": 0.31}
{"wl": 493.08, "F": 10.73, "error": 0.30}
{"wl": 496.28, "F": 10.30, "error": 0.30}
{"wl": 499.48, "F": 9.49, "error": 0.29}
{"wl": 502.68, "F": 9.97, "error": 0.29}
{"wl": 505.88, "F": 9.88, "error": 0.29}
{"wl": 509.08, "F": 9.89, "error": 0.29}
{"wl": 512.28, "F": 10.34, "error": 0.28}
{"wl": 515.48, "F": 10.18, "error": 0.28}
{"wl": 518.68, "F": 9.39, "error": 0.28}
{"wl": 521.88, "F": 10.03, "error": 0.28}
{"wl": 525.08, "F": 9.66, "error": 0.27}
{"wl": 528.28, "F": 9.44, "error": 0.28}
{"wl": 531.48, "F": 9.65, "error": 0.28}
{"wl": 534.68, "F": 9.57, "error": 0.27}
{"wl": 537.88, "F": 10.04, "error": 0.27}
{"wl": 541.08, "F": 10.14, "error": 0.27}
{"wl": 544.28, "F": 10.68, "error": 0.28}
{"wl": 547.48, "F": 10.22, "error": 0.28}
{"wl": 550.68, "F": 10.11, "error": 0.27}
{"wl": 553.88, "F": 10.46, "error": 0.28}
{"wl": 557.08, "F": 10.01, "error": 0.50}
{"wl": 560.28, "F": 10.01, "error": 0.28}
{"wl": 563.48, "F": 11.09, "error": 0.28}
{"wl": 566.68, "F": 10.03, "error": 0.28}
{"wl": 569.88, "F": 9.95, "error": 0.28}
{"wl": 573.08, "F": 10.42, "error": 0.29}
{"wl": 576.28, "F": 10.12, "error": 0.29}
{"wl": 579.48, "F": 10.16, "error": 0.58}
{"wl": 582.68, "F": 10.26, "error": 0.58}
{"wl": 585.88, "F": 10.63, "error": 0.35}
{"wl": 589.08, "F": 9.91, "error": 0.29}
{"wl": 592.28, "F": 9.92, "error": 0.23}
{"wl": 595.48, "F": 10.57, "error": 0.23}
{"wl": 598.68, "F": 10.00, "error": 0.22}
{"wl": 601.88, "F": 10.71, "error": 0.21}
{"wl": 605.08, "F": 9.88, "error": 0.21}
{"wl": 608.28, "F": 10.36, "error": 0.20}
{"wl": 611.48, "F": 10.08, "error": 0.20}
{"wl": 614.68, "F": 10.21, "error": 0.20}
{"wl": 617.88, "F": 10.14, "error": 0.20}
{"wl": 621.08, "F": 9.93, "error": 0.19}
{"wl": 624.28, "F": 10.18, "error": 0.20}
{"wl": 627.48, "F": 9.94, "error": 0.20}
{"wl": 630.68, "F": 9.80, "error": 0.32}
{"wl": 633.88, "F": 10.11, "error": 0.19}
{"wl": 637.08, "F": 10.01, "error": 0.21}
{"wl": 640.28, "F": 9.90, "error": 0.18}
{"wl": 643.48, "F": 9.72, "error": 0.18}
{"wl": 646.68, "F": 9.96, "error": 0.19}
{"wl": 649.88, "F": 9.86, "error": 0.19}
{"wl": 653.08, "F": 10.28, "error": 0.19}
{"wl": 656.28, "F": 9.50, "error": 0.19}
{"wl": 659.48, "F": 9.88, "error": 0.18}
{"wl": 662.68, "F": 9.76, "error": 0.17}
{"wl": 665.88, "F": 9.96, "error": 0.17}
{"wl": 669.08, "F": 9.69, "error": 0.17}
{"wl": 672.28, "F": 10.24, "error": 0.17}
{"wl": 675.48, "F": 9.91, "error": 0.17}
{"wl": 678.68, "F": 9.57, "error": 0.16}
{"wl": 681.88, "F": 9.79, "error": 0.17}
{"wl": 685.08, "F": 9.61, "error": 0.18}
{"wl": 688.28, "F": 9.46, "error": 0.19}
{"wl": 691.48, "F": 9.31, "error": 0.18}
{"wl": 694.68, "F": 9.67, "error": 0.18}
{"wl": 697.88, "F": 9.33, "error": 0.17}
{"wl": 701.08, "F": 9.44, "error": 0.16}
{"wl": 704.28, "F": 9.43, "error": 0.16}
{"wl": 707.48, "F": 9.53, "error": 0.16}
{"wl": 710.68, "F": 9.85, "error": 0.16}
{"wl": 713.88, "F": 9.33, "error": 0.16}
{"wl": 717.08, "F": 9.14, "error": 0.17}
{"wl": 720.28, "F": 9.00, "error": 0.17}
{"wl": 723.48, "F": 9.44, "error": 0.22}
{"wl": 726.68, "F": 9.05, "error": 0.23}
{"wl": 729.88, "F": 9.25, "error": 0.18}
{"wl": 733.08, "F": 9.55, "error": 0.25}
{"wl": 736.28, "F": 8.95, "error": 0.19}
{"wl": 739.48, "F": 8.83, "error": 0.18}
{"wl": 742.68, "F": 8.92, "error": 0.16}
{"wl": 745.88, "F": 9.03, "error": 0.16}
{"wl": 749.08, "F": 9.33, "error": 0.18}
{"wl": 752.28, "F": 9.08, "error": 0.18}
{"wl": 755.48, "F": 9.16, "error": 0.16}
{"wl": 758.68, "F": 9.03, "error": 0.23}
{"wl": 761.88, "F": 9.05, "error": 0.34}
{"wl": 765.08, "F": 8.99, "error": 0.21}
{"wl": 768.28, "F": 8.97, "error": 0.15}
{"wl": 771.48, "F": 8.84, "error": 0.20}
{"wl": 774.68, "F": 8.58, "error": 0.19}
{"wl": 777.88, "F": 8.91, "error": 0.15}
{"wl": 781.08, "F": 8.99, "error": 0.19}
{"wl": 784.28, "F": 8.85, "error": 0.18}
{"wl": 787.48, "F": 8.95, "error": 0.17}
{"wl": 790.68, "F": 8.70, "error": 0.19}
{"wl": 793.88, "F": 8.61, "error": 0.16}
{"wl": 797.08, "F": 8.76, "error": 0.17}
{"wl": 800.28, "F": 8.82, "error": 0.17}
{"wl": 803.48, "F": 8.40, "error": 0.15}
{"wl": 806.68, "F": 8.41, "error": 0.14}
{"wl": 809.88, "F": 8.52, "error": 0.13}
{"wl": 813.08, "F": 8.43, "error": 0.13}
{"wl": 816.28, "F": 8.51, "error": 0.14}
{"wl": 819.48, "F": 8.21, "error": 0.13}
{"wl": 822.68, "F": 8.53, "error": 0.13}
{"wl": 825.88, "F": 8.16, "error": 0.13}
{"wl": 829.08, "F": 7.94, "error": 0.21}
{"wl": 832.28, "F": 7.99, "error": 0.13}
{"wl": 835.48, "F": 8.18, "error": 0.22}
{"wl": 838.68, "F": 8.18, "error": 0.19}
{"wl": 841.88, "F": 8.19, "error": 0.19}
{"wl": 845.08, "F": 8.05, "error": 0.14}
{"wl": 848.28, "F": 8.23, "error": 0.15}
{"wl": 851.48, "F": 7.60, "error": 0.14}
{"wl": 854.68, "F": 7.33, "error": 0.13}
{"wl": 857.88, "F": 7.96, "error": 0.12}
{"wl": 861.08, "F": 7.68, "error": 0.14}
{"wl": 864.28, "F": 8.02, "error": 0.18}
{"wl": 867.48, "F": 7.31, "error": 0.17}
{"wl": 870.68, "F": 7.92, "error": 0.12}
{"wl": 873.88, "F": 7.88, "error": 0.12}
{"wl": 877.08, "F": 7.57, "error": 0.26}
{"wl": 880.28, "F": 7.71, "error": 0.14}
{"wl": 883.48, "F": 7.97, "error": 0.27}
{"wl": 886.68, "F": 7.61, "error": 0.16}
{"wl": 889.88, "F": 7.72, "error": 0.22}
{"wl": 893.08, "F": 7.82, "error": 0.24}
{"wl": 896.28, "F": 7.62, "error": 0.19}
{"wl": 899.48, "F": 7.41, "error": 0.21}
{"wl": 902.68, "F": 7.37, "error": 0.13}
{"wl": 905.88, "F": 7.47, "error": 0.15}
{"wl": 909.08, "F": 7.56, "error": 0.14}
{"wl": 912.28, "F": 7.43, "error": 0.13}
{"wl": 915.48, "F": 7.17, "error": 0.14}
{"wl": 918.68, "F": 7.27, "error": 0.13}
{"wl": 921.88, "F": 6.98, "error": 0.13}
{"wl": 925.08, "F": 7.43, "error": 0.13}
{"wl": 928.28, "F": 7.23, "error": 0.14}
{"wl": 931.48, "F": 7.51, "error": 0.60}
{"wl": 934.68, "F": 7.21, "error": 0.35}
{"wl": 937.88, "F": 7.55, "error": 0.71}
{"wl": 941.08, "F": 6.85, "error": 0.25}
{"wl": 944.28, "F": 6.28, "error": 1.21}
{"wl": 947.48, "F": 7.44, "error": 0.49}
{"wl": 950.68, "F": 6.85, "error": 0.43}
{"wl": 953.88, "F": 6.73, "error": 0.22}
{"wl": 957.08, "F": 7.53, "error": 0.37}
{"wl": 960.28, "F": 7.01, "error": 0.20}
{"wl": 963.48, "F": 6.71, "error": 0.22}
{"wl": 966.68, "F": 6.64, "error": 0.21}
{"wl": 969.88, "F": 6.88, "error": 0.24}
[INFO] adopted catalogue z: 0.000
